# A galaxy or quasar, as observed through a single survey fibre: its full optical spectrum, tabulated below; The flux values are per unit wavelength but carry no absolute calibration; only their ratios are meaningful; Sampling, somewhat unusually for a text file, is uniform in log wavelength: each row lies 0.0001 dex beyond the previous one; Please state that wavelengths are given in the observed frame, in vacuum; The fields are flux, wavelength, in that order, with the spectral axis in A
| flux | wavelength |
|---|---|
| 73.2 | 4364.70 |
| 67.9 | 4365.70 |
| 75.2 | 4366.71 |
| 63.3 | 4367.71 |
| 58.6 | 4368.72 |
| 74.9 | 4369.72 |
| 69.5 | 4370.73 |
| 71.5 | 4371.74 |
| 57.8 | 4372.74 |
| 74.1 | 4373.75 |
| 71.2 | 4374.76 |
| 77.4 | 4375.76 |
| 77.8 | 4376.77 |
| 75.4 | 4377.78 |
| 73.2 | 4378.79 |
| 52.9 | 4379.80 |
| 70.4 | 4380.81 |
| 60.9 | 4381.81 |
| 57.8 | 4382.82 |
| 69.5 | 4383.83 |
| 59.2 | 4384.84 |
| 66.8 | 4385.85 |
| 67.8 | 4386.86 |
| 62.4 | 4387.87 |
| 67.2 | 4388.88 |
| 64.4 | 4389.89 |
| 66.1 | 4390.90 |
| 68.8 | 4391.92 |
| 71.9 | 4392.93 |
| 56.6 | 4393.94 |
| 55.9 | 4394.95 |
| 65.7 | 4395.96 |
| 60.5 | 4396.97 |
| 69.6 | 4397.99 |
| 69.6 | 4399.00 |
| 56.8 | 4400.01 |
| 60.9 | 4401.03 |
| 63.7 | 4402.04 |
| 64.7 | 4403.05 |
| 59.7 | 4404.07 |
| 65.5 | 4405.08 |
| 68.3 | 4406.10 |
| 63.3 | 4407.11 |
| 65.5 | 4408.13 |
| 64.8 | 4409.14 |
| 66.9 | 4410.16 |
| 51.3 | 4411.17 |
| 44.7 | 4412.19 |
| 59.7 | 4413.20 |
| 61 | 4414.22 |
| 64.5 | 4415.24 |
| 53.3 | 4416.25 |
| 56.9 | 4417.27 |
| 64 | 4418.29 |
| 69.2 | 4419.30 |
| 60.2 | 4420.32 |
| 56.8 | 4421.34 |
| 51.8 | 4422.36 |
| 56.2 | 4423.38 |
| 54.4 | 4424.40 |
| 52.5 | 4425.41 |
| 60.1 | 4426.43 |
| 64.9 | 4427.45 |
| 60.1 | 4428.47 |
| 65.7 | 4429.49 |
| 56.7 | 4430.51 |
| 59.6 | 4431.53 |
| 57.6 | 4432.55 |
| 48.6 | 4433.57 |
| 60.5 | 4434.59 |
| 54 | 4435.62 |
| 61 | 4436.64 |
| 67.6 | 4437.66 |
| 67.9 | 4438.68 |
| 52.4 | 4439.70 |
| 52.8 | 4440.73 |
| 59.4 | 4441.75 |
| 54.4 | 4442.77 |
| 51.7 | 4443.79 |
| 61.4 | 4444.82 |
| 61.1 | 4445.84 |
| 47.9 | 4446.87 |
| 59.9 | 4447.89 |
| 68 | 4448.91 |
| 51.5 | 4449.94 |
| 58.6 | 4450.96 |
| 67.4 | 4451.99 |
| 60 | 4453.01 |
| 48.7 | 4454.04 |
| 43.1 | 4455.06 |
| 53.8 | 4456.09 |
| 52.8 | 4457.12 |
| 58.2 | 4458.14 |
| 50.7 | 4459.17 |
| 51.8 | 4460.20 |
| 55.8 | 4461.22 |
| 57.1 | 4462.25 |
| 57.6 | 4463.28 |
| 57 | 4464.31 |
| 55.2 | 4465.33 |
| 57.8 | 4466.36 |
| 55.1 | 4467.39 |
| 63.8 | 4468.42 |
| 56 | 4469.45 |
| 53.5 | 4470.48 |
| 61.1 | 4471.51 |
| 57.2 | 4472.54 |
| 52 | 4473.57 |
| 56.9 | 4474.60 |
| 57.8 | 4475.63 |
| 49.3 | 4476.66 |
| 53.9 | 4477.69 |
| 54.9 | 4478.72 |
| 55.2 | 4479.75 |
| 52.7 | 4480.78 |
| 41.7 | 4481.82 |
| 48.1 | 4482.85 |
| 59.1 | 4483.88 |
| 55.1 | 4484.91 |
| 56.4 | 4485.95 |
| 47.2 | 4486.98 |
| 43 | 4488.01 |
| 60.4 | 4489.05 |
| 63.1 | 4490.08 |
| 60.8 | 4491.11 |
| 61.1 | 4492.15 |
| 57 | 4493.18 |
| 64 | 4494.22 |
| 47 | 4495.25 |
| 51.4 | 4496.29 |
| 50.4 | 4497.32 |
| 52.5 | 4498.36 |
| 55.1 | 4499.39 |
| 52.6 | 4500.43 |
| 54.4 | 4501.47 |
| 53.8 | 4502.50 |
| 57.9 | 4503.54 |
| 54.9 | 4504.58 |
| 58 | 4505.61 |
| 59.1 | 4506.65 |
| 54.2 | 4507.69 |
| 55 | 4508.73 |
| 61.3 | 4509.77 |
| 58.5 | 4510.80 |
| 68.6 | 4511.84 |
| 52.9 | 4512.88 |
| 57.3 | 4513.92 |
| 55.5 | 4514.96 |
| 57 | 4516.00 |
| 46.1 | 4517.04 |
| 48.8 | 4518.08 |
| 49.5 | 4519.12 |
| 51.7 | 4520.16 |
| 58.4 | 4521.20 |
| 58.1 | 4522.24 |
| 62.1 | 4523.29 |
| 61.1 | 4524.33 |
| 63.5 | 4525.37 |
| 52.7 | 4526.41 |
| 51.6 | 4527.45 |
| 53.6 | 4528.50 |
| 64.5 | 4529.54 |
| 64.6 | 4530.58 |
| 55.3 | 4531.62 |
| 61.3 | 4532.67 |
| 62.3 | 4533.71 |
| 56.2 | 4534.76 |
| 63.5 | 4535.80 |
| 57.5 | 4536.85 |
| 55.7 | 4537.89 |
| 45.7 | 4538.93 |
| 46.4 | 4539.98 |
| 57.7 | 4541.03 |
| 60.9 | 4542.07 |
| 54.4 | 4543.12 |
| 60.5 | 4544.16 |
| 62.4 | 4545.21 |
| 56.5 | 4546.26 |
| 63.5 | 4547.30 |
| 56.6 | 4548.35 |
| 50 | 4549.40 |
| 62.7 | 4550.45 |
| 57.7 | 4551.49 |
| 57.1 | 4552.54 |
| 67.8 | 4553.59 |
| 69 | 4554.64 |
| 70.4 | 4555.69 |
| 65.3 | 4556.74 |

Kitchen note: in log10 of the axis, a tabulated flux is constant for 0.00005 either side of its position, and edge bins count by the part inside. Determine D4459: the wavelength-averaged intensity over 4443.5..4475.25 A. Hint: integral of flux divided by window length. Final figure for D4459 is 56.2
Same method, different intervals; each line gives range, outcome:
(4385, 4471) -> 59.4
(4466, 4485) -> 54.8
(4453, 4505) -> 54.6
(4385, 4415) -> 63.1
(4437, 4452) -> 58.5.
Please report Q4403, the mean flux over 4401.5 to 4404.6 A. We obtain 62.8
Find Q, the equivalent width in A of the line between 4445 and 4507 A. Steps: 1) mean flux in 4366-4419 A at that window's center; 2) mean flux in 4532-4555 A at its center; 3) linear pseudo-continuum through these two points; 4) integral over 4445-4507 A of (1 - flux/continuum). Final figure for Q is 5.9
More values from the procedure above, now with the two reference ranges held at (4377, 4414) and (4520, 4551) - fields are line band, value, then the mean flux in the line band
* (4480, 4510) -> 2.4 A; 54.7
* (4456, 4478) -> 1.8 A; 55.7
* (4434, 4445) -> 0.6 A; 58.3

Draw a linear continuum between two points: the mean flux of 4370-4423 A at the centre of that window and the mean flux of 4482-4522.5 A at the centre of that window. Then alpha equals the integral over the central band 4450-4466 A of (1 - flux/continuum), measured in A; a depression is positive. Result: 1.0 A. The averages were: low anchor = 64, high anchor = 55.1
